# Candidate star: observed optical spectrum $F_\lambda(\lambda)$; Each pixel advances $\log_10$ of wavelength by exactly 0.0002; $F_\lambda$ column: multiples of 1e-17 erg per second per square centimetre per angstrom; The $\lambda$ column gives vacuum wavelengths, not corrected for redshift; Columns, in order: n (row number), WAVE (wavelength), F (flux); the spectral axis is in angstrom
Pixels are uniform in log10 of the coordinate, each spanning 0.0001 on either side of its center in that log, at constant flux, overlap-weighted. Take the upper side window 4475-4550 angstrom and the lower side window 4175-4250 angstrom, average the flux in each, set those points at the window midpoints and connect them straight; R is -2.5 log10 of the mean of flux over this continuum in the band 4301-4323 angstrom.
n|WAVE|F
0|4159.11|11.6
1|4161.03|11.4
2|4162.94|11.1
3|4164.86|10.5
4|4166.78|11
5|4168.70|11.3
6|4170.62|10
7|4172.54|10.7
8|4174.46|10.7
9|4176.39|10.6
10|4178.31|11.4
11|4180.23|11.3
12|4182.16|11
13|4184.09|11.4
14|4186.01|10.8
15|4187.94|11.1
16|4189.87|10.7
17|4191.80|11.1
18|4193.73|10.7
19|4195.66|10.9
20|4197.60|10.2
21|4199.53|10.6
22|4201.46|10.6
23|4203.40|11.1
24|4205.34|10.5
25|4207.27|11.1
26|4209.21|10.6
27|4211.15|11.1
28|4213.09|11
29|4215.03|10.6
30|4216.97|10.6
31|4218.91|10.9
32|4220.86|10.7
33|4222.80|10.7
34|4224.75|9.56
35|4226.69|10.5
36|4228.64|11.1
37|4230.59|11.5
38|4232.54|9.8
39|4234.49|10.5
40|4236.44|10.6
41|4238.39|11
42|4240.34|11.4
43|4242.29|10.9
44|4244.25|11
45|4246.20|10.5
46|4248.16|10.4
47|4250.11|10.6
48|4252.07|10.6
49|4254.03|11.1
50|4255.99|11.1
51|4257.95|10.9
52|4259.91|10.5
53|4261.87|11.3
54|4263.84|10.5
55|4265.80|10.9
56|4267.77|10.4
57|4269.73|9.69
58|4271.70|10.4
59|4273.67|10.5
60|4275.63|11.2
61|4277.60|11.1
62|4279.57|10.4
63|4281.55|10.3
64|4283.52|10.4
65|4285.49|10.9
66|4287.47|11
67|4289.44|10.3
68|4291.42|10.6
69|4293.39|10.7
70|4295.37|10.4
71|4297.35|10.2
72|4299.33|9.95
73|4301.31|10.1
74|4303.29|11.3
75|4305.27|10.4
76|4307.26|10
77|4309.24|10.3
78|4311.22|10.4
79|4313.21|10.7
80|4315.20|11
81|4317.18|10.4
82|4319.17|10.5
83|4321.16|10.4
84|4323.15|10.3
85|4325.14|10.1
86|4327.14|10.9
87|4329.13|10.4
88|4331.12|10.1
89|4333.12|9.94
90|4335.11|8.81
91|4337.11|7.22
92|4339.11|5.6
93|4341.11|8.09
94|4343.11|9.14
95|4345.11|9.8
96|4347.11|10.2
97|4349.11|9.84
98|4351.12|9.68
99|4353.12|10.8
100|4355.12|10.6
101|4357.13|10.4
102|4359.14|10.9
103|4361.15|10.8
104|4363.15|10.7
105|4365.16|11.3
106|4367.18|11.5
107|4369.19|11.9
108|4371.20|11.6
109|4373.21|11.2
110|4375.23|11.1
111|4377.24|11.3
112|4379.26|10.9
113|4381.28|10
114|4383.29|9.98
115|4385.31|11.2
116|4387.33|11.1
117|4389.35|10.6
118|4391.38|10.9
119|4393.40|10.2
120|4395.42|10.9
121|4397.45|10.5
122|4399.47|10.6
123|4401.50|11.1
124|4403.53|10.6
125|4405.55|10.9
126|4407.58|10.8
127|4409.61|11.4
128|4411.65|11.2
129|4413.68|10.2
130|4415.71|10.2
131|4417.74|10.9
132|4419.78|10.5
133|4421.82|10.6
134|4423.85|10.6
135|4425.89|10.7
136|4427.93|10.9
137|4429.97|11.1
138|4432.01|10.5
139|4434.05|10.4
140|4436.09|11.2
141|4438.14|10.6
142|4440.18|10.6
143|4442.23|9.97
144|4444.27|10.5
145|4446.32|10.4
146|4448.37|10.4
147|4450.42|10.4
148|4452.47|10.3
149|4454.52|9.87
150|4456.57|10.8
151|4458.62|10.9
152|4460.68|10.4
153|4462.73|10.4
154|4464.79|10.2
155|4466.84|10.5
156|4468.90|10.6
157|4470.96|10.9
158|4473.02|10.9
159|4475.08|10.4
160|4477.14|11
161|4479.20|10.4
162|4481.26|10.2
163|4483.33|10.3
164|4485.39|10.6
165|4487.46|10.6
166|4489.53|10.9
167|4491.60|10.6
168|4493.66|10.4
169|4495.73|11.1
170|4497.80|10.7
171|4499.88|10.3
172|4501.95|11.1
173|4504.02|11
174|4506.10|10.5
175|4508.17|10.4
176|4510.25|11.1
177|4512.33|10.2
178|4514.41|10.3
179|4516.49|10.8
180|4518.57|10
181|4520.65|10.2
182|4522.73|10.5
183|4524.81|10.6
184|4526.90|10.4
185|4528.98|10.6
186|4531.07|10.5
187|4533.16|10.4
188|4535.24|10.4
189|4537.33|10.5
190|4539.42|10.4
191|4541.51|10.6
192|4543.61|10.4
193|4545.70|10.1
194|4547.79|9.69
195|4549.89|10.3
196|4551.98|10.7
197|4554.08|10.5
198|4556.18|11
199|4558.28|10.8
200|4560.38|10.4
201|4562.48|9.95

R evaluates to 0.019 mag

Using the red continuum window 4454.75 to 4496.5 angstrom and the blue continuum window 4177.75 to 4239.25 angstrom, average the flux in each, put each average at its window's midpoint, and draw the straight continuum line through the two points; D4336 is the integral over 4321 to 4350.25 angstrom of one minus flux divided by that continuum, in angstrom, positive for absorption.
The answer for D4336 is 3.6 angstrom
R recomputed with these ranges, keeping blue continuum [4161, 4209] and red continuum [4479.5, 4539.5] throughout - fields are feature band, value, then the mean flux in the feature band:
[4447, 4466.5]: 0.02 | 10.4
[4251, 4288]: 0.01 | 10.7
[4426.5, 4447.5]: 0.00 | 10.6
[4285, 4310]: 0.03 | 10.5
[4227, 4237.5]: 0.01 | 10.7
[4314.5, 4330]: 0.02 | 10.5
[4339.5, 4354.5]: 0.13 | 9.51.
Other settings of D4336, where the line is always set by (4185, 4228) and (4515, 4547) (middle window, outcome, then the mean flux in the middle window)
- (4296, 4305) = 0.2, 10.4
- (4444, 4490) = -0.1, 10.5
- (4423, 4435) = -0.2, 10.7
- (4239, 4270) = -0.3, 10.8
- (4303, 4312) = 0.2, 10.4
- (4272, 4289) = -0.1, 10.7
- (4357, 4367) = -0.3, 10.9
